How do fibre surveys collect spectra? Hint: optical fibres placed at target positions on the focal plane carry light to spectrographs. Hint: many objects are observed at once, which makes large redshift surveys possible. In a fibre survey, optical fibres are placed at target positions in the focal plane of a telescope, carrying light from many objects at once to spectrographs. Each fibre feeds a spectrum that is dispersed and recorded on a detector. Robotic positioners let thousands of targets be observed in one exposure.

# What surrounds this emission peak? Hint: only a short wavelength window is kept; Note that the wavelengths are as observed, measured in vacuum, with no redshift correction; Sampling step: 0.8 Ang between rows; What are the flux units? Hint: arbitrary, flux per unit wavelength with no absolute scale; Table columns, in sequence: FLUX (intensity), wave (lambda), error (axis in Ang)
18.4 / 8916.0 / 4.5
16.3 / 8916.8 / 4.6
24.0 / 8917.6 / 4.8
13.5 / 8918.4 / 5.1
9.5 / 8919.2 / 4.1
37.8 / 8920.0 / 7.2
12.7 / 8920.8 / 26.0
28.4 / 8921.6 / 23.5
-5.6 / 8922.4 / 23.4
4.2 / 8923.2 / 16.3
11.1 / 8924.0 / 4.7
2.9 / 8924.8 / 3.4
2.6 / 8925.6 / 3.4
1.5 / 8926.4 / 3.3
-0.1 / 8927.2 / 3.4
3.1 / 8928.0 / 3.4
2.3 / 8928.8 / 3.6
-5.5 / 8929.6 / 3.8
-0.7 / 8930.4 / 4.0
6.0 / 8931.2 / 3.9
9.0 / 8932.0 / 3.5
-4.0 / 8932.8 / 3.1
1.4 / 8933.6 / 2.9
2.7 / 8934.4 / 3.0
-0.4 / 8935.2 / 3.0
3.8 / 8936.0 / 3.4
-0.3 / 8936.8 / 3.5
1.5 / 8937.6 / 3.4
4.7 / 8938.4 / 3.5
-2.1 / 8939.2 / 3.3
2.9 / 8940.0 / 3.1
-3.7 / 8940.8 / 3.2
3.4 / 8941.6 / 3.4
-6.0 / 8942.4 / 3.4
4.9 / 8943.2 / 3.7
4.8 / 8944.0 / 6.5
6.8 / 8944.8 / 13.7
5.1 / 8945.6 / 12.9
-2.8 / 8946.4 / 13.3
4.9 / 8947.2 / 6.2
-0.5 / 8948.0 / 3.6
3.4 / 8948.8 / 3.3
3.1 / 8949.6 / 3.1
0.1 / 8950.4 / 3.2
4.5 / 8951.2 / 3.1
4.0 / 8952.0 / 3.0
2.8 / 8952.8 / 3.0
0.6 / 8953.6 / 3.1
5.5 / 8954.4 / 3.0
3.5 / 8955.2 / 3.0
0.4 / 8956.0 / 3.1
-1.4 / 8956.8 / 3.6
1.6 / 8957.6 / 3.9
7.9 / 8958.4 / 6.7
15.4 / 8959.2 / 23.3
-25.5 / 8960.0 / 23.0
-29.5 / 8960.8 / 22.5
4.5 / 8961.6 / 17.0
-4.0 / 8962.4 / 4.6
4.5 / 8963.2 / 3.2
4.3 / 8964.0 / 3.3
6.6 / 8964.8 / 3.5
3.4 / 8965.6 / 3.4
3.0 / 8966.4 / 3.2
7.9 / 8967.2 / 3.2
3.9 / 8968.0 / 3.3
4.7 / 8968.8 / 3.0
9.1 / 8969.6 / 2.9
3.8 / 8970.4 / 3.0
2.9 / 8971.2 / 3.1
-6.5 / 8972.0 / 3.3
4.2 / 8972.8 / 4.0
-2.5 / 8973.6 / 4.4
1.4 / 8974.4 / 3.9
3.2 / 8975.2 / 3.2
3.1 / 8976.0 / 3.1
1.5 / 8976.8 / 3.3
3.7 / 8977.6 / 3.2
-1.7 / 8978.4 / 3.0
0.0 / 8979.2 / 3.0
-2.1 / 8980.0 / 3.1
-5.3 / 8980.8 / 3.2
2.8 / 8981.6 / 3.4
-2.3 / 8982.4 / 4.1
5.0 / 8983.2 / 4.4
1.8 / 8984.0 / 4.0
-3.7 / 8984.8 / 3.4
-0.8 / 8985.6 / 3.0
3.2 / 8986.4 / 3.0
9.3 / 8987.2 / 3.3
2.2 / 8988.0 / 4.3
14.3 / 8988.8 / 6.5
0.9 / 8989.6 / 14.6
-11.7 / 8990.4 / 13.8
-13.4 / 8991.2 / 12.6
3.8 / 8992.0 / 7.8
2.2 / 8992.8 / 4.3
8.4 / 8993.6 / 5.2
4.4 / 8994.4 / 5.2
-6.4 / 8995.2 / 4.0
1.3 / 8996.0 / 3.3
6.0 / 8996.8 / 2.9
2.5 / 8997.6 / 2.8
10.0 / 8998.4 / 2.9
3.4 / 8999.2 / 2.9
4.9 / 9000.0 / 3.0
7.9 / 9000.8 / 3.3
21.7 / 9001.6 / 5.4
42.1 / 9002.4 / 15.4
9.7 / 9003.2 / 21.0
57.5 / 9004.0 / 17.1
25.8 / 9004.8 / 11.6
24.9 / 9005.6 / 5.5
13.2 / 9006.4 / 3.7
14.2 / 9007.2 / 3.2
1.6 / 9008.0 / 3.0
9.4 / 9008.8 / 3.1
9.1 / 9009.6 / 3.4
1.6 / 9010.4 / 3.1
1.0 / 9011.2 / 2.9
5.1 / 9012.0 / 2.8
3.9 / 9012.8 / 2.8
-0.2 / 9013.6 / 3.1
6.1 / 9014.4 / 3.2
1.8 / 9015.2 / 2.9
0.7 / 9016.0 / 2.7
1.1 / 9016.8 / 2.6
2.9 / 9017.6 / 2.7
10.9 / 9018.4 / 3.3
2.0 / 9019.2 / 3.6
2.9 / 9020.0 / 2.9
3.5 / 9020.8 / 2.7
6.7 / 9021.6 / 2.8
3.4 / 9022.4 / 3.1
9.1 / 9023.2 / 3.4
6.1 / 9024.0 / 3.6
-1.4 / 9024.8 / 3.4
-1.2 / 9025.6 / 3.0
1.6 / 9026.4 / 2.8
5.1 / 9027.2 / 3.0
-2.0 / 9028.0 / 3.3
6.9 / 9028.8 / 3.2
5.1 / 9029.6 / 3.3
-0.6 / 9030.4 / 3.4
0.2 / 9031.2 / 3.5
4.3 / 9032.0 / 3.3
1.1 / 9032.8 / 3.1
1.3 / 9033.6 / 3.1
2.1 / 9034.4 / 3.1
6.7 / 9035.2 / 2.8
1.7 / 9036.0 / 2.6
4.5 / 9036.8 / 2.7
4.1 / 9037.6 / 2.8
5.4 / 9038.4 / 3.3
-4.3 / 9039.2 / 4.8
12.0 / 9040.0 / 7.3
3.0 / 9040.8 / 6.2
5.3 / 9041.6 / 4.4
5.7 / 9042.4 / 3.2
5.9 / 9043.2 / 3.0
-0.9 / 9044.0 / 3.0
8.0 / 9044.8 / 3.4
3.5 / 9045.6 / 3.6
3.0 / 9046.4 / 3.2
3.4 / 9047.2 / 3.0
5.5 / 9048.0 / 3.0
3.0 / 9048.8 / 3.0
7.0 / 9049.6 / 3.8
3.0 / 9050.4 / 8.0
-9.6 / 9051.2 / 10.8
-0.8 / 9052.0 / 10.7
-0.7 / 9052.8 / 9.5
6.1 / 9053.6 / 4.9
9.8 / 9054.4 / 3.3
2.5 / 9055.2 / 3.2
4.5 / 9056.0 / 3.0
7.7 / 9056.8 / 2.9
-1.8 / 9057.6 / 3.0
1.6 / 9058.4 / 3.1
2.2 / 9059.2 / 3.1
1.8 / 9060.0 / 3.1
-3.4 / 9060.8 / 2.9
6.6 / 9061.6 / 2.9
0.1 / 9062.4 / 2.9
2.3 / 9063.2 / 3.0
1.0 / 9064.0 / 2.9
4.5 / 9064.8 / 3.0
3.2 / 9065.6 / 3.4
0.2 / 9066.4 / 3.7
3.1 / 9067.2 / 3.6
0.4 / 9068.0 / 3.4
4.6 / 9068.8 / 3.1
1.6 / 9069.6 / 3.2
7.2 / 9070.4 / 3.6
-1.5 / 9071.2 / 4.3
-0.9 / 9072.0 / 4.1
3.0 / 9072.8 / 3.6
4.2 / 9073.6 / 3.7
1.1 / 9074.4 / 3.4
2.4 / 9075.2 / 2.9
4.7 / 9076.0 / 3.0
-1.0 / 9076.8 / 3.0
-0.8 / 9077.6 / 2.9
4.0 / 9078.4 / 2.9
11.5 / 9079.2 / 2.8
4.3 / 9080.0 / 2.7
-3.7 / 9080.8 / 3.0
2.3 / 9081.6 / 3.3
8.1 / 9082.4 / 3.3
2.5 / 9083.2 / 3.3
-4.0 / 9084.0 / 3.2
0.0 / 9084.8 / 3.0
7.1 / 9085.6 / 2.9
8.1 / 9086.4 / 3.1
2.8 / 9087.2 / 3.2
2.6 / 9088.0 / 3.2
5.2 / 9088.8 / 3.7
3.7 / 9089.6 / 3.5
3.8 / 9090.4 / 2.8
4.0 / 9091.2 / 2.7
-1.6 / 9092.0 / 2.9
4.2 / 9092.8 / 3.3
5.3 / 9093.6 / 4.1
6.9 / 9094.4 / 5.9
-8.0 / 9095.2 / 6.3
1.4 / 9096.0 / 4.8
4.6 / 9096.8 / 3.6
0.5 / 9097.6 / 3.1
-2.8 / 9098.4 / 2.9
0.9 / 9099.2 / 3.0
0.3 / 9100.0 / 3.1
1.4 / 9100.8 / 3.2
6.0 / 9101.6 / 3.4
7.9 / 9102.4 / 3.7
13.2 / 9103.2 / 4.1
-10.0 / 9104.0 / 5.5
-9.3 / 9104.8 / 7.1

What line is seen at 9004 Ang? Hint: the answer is [O III]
